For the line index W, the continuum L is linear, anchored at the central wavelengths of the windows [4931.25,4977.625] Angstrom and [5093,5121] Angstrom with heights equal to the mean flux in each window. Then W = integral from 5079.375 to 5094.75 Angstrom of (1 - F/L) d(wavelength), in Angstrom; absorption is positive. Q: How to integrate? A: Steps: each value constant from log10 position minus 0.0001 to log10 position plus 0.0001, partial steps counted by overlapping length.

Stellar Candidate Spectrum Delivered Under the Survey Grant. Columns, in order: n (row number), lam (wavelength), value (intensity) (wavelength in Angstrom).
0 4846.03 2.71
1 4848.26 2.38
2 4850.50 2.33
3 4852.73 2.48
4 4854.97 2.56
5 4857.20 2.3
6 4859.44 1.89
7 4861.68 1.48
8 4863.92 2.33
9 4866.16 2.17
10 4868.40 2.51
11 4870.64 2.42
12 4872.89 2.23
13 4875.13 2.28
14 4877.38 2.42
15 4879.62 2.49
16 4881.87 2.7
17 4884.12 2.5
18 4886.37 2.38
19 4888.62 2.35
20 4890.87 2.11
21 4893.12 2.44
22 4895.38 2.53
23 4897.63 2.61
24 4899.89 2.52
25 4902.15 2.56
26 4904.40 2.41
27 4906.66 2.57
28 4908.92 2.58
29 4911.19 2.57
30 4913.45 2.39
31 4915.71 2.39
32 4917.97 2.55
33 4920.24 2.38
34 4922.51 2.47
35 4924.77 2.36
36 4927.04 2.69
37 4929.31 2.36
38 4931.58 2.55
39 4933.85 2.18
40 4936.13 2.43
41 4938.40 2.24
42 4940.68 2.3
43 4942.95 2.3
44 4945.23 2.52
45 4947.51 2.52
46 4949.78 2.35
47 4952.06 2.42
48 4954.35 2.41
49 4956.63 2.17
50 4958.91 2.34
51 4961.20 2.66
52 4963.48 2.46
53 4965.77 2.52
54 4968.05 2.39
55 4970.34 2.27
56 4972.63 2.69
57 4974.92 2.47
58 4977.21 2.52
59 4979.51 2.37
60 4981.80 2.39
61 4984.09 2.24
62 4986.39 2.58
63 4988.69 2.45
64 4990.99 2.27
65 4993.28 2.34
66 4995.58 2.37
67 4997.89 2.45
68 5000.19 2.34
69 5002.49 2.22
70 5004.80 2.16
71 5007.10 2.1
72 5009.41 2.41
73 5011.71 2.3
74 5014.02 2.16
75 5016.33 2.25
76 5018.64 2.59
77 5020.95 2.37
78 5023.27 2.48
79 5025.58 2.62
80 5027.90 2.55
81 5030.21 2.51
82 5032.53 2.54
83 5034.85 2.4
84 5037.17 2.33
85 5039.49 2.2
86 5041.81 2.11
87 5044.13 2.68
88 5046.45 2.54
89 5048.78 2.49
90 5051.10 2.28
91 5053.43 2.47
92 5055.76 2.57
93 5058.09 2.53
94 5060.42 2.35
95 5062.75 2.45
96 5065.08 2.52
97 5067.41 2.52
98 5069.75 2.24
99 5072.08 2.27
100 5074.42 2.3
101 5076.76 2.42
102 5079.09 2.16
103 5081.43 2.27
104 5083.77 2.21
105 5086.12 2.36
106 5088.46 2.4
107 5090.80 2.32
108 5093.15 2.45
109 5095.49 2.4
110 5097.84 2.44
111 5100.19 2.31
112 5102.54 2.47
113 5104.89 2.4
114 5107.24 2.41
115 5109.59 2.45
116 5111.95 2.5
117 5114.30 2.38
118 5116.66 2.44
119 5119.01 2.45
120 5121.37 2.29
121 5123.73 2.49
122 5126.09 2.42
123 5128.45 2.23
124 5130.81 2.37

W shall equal 0.6 Angstrom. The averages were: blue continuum 2.41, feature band 2.33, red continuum 2.42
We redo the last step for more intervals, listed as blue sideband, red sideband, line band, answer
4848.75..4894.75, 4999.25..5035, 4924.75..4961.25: -0.7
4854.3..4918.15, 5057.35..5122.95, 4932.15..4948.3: 0.2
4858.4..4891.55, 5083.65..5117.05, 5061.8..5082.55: 0.3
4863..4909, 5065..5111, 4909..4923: -0.3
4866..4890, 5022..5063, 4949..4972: 0.2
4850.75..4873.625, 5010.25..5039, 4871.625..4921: -3.8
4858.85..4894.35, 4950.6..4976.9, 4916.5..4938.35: -0.5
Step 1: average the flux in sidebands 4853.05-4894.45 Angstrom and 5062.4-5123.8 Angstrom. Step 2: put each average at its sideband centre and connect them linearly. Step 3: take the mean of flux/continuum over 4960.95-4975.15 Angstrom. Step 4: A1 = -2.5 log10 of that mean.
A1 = -0.065 mag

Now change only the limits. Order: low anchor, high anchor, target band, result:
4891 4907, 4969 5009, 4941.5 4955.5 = 0.003 mag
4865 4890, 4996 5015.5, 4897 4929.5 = -0.058 mag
